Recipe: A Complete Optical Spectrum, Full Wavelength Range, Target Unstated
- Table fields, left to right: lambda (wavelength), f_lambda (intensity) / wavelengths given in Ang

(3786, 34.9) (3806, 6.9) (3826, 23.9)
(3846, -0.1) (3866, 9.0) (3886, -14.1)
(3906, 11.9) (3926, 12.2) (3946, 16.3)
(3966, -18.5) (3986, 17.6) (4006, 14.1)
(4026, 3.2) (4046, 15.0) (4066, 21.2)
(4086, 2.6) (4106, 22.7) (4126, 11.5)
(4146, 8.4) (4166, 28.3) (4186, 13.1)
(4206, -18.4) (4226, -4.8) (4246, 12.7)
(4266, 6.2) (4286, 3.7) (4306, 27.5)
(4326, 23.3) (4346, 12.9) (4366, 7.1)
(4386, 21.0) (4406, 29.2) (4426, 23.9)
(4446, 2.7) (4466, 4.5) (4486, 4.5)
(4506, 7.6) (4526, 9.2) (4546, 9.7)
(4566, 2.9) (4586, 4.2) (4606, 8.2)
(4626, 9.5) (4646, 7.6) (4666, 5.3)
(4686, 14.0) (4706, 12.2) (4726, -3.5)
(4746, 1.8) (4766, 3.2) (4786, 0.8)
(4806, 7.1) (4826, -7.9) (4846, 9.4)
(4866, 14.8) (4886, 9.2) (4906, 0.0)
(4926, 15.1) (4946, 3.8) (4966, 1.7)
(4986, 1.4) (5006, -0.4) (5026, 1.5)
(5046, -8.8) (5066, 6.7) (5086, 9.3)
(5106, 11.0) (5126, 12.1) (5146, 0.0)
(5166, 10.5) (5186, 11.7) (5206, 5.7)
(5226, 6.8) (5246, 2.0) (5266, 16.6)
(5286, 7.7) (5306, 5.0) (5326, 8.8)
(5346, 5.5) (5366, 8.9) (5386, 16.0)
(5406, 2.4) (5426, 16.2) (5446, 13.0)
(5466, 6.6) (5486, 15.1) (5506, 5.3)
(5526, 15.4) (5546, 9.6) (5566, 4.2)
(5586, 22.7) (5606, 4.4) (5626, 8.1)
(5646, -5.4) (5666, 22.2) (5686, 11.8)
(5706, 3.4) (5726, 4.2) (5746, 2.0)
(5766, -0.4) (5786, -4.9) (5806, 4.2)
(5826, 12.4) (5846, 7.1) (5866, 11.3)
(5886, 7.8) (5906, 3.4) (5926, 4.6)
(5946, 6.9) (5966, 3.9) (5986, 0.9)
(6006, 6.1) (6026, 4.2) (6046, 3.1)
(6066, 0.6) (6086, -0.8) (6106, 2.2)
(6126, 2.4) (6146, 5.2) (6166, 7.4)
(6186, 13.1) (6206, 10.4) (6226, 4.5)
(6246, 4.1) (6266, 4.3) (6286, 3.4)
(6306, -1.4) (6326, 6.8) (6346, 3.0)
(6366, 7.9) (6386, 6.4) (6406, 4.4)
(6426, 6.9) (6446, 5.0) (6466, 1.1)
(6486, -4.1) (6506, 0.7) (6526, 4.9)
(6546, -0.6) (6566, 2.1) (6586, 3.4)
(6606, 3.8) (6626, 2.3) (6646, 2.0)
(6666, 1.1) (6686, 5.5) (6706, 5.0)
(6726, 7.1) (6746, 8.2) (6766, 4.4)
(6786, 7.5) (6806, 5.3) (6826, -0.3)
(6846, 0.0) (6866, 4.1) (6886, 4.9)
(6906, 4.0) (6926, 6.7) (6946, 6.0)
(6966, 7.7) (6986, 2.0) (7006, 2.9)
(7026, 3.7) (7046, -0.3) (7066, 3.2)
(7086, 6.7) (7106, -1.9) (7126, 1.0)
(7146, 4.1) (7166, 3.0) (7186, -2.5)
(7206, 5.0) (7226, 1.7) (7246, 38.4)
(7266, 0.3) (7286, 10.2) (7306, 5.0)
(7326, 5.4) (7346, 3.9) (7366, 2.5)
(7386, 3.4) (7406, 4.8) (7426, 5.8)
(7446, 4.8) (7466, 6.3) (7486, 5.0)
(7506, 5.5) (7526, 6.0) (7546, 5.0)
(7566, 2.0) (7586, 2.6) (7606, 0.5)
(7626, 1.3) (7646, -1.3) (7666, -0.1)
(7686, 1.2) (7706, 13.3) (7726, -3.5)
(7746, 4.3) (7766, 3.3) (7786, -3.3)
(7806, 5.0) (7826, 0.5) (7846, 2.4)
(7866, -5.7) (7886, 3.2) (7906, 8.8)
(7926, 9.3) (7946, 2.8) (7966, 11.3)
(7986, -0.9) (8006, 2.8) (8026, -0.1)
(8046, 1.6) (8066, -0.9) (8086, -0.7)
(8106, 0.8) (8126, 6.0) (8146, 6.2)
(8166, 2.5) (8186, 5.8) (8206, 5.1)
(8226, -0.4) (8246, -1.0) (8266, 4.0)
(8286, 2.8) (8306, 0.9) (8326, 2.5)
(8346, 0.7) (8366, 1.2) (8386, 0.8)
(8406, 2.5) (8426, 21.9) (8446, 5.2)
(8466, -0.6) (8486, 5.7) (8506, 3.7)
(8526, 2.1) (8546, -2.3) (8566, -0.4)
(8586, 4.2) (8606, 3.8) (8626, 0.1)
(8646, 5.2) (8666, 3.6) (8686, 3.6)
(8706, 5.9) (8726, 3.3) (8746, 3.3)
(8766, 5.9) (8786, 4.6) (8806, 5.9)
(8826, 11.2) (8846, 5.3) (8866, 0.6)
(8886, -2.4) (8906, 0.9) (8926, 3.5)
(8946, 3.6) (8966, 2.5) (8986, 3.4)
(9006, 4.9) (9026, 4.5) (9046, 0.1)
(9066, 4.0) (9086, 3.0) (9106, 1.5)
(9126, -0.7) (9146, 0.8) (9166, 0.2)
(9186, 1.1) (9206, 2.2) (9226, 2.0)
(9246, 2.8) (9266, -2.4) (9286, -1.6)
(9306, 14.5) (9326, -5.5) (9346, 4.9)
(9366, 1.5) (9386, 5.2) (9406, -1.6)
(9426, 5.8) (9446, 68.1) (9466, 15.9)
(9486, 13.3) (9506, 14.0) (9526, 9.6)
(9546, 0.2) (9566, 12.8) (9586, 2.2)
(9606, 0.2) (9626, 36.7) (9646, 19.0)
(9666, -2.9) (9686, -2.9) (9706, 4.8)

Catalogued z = 0.94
